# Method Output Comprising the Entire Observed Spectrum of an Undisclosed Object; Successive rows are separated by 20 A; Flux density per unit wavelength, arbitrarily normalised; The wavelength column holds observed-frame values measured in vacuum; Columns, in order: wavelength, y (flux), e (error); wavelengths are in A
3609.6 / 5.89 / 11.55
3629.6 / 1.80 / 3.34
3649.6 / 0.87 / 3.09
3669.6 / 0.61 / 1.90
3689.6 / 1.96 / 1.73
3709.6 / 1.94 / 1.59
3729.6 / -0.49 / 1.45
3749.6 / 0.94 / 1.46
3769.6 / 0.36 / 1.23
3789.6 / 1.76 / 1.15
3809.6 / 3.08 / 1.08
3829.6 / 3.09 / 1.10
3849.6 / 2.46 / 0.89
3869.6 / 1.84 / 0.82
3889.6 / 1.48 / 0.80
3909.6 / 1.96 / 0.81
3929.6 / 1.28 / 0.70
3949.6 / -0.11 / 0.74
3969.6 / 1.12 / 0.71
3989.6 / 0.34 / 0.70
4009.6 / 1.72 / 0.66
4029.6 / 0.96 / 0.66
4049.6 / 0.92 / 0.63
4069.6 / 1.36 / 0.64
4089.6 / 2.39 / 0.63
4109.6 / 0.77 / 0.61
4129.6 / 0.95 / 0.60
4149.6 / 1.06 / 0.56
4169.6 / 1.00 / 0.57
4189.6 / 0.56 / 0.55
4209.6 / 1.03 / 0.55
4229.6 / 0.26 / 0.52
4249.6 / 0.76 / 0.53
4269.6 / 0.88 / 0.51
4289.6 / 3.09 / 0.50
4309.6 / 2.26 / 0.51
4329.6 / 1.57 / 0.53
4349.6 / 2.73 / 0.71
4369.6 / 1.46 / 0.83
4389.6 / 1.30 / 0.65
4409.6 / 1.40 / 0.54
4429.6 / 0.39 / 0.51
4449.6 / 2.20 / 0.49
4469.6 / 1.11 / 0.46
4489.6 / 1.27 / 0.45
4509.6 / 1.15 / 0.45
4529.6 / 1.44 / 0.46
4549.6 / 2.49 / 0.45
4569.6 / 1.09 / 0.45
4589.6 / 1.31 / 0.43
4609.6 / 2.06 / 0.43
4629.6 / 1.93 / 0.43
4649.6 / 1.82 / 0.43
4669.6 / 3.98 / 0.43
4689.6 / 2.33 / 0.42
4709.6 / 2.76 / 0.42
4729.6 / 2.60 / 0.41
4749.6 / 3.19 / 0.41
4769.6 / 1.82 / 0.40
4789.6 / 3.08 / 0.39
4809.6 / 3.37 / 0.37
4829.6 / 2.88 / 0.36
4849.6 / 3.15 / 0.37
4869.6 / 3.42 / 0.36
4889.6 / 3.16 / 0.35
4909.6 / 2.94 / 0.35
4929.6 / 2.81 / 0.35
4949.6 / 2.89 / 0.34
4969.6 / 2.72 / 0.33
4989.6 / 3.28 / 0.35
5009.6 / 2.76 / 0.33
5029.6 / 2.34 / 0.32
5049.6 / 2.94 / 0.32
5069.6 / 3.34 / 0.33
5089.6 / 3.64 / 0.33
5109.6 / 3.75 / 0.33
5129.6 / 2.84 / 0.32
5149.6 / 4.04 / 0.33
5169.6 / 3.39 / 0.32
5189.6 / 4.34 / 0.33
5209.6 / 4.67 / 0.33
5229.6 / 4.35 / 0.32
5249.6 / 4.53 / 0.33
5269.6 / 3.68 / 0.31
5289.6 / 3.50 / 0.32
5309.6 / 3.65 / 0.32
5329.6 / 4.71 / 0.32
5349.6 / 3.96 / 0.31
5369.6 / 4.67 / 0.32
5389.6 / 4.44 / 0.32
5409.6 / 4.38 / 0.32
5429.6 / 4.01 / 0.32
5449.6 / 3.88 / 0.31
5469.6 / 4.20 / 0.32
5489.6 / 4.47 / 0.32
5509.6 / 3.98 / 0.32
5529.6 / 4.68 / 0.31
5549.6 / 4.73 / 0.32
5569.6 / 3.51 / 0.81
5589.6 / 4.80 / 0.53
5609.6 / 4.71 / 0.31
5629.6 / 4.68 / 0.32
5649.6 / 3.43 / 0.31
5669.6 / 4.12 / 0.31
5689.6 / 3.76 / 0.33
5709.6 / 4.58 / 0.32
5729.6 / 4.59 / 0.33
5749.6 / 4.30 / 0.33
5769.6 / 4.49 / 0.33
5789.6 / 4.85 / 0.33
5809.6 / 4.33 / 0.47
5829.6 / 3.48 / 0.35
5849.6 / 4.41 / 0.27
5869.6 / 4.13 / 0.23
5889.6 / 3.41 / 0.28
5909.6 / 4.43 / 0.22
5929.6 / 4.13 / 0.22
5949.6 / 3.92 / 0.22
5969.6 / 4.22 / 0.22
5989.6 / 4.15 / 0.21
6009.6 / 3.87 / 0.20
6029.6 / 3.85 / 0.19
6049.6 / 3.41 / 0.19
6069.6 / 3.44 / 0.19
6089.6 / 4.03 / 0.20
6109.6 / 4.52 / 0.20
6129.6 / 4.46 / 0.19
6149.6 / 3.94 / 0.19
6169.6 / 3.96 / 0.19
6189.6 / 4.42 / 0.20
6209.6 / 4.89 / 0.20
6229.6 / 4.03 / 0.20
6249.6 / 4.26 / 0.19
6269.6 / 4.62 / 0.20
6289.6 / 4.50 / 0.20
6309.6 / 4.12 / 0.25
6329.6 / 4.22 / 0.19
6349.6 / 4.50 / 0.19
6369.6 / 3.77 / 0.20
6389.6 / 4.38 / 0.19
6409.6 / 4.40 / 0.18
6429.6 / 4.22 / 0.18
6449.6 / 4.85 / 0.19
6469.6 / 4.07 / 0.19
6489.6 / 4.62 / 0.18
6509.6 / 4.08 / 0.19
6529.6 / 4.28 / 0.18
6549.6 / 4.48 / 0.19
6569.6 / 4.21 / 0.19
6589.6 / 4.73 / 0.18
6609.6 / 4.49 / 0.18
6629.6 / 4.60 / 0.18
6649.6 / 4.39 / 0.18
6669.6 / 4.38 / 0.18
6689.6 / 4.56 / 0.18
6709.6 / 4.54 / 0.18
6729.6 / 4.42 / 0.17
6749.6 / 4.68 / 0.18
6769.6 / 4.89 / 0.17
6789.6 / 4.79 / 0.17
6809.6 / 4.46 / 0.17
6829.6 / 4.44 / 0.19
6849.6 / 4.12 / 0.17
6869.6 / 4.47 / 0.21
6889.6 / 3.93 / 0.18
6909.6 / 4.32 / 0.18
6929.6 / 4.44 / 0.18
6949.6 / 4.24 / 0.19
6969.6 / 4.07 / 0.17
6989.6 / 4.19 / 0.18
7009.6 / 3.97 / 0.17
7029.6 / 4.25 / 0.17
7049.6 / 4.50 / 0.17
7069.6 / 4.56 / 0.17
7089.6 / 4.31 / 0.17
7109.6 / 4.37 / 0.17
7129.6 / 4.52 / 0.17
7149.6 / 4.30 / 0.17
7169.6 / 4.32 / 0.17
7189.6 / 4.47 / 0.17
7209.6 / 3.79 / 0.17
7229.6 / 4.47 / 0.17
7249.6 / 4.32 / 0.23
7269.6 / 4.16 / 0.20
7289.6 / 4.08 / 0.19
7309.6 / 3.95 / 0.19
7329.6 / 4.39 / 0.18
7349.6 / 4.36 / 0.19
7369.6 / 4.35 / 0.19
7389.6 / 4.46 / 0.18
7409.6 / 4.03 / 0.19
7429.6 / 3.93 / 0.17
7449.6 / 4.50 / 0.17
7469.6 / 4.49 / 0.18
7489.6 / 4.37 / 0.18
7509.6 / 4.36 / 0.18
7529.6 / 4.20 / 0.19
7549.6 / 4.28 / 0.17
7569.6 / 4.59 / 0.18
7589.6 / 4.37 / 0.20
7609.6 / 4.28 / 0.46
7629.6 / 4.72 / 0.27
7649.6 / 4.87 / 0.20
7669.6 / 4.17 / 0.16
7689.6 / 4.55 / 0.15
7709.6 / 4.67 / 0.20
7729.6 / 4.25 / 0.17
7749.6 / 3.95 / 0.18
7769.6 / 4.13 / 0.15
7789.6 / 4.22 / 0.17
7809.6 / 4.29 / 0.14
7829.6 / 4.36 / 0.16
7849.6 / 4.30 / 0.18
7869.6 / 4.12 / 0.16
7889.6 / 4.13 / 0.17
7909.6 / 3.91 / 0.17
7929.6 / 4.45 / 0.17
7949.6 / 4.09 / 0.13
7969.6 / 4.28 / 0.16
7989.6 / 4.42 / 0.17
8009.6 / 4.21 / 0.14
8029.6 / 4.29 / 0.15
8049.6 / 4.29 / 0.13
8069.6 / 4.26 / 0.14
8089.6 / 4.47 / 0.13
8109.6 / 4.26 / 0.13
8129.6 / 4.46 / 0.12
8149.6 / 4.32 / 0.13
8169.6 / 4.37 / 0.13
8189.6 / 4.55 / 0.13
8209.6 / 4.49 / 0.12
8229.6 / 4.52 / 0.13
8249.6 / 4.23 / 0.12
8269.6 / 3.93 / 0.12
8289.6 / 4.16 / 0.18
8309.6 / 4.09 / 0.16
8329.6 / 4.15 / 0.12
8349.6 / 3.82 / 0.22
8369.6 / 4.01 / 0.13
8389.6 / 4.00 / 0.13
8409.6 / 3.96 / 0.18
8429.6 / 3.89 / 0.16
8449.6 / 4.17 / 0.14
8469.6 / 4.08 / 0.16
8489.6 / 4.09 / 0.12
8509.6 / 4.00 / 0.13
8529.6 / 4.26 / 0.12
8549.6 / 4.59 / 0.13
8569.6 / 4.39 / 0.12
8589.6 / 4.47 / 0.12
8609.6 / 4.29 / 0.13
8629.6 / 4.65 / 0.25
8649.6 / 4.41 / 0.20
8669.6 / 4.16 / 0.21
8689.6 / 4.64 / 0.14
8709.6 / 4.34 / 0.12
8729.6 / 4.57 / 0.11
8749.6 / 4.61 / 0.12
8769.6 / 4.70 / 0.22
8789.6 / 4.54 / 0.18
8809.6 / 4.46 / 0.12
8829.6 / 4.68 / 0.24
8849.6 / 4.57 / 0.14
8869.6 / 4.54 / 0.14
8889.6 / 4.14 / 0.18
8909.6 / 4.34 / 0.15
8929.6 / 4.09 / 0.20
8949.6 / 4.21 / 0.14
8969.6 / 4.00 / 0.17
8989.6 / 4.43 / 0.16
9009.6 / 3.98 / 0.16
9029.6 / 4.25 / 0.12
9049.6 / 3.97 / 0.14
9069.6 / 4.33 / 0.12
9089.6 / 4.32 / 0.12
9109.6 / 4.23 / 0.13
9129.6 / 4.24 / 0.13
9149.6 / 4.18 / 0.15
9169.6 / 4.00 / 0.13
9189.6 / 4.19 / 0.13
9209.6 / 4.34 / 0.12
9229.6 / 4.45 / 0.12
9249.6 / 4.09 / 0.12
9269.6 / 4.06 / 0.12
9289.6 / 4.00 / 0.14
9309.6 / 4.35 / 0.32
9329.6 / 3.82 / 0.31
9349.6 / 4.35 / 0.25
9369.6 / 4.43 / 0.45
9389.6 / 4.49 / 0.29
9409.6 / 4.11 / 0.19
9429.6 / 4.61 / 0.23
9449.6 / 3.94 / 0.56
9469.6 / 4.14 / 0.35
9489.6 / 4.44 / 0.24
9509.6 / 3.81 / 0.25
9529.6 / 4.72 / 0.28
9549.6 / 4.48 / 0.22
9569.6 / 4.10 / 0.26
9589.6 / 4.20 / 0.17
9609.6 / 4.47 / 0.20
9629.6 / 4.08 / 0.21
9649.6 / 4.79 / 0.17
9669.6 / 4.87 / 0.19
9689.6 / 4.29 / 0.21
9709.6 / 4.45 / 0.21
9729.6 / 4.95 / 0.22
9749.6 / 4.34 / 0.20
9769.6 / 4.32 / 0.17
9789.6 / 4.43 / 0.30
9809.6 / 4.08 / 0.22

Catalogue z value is 0.17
